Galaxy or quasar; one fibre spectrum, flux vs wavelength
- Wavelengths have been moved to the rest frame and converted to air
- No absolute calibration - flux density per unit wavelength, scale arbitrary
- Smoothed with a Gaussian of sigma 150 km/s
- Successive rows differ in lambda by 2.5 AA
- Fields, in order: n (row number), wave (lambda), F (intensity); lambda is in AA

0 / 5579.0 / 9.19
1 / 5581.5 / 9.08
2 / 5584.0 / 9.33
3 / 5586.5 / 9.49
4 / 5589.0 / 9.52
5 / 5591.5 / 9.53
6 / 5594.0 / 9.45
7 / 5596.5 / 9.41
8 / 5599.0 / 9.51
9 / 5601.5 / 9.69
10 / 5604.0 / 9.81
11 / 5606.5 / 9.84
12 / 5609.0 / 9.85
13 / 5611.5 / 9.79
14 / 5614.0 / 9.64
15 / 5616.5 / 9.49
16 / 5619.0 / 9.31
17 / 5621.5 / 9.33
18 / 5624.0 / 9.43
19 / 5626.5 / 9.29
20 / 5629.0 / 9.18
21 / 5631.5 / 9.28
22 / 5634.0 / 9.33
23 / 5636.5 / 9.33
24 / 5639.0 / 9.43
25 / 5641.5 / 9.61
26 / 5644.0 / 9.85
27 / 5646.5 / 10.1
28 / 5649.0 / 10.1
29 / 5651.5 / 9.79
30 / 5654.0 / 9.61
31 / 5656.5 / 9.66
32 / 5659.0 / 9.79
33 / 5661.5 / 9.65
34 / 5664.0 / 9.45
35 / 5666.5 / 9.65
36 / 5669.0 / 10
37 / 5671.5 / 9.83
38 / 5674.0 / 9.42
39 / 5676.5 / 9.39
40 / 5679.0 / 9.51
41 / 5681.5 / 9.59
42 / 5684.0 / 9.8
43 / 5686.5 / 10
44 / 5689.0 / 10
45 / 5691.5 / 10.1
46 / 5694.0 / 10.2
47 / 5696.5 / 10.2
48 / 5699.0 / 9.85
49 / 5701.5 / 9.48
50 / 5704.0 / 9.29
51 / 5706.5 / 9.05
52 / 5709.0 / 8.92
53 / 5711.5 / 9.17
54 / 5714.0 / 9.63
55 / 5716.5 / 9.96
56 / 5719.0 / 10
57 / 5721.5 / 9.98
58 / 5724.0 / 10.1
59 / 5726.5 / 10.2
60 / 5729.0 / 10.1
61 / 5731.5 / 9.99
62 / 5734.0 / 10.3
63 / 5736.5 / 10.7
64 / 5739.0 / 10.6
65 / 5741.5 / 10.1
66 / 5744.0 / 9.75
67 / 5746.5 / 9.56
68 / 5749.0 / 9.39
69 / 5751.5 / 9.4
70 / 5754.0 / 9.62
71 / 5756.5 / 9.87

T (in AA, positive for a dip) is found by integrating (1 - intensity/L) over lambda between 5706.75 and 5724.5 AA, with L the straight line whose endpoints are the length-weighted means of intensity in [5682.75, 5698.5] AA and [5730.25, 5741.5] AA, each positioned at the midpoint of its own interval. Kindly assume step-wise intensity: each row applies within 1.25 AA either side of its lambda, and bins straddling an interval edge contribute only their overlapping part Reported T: 1.0 AA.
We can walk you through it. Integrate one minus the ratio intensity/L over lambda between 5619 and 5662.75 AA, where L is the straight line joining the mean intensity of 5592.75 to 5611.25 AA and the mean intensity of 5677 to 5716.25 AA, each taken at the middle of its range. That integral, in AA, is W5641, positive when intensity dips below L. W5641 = 0.41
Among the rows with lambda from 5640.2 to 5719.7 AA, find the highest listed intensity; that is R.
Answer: 10.2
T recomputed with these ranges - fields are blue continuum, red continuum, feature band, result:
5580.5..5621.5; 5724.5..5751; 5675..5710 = 0.7 AA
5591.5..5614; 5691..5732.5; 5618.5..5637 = 0.7 AA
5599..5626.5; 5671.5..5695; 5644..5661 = -0.2 AA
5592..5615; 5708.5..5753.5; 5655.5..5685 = 0.4 AA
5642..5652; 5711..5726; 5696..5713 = 0.8 AA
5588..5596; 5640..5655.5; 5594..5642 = 0.7 AA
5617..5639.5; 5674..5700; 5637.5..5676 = -0.6 AA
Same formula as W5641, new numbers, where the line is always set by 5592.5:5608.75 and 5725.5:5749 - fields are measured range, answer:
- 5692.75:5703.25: 0.07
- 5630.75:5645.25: 0.42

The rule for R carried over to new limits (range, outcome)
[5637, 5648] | 10.1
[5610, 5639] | 9.79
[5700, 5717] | 9.96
